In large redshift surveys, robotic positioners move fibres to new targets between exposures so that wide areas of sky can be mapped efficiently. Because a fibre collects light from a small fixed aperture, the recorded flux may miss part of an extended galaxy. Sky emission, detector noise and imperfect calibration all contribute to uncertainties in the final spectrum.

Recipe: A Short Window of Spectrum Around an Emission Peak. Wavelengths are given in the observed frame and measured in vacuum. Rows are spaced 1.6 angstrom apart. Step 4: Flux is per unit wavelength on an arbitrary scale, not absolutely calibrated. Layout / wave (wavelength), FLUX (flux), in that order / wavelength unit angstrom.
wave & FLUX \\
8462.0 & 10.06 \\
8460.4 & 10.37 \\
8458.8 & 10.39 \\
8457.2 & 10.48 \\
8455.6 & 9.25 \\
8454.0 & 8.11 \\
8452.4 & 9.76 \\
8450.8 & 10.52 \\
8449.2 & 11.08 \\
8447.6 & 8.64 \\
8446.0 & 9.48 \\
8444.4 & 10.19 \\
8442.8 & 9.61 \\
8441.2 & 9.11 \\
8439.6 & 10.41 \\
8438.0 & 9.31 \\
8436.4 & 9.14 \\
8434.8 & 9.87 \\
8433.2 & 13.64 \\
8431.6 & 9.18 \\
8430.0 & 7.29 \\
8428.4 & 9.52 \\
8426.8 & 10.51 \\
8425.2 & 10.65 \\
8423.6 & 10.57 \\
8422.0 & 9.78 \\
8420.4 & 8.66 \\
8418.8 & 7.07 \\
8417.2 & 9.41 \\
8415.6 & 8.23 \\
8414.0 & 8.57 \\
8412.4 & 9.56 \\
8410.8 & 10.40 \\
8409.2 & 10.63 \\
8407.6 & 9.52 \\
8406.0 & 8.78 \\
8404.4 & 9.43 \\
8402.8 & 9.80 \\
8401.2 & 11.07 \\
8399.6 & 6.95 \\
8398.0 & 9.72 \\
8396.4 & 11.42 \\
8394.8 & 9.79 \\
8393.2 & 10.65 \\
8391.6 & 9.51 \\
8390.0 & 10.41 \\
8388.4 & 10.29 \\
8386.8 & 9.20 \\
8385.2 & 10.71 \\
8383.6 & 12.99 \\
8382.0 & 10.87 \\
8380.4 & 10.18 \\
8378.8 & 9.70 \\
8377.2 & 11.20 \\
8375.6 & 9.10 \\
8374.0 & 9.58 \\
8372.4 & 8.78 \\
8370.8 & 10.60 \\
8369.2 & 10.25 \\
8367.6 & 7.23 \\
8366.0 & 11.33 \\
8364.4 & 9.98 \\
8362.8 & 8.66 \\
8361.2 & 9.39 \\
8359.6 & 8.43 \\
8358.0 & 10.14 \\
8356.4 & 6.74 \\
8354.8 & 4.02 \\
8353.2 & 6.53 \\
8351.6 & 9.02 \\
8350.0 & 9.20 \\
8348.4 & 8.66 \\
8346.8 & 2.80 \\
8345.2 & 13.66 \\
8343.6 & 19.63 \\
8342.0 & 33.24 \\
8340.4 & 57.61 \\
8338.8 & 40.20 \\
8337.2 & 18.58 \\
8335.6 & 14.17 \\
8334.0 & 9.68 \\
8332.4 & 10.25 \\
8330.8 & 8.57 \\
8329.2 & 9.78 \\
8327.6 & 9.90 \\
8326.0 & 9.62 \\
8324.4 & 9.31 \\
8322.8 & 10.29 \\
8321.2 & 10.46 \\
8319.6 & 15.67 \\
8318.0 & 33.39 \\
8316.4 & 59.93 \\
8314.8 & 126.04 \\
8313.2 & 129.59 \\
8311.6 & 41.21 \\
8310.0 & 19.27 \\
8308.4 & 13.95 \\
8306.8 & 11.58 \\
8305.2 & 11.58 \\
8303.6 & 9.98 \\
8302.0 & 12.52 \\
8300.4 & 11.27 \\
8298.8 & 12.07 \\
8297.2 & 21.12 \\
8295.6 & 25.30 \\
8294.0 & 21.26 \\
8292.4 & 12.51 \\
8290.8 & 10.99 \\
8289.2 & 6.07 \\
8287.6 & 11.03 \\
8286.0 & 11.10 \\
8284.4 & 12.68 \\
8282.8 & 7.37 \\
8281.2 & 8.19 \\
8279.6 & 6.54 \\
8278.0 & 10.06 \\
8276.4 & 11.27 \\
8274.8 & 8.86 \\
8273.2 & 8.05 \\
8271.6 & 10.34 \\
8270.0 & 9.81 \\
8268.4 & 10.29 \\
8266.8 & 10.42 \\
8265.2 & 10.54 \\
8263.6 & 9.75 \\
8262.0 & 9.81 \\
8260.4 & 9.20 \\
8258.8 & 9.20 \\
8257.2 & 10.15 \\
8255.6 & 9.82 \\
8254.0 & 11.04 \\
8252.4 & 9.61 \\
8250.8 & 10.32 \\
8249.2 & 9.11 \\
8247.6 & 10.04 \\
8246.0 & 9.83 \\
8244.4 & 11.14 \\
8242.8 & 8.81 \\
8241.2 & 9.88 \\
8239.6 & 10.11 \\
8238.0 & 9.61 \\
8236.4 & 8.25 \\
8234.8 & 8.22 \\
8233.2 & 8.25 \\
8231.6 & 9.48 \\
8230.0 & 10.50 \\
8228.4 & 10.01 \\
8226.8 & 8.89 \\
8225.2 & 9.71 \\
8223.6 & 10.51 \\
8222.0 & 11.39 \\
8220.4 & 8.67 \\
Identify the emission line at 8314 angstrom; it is H-alpha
